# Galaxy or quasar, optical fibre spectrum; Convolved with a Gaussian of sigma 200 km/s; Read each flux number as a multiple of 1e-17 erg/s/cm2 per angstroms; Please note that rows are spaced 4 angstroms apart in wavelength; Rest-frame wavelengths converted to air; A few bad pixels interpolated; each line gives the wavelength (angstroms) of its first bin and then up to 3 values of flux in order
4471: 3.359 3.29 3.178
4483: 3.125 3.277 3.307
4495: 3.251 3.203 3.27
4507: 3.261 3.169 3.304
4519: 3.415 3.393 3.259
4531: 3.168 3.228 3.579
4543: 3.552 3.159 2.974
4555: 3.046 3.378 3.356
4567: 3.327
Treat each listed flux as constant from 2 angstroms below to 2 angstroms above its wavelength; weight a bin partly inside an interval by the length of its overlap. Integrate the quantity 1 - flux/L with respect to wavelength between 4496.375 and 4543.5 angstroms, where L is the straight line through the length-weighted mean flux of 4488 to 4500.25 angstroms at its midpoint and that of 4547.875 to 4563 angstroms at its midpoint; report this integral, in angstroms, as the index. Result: -1.32 angstroms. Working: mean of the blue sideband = 3.26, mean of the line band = 3.31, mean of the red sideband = 3.16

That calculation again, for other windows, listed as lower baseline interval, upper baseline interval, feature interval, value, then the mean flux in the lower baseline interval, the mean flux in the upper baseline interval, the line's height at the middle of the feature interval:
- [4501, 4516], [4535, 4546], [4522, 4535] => 0.49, 3.25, 3.47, 3.38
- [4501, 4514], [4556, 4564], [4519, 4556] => 0.15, 3.24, 3.33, 3.29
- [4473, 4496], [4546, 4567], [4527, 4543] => -0.68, 3.24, 3.2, 3.21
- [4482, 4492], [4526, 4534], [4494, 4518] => -0.17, 3.24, 3.21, 3.23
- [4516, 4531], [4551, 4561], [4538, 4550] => -0.57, 3.33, 3.16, 3.22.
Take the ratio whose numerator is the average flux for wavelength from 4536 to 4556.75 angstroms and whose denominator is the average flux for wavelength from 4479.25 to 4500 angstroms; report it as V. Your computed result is 1.01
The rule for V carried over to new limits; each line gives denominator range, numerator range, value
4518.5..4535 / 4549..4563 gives 0.96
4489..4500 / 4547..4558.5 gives 0.95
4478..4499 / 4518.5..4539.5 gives 1.03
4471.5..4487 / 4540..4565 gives 1.01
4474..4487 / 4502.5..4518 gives 1.02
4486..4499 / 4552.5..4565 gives 0.99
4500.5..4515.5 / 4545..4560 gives 0.96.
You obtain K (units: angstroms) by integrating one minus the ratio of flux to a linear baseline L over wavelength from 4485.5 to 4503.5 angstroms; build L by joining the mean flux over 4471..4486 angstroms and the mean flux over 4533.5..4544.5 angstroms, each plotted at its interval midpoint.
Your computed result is 0.1 angstroms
